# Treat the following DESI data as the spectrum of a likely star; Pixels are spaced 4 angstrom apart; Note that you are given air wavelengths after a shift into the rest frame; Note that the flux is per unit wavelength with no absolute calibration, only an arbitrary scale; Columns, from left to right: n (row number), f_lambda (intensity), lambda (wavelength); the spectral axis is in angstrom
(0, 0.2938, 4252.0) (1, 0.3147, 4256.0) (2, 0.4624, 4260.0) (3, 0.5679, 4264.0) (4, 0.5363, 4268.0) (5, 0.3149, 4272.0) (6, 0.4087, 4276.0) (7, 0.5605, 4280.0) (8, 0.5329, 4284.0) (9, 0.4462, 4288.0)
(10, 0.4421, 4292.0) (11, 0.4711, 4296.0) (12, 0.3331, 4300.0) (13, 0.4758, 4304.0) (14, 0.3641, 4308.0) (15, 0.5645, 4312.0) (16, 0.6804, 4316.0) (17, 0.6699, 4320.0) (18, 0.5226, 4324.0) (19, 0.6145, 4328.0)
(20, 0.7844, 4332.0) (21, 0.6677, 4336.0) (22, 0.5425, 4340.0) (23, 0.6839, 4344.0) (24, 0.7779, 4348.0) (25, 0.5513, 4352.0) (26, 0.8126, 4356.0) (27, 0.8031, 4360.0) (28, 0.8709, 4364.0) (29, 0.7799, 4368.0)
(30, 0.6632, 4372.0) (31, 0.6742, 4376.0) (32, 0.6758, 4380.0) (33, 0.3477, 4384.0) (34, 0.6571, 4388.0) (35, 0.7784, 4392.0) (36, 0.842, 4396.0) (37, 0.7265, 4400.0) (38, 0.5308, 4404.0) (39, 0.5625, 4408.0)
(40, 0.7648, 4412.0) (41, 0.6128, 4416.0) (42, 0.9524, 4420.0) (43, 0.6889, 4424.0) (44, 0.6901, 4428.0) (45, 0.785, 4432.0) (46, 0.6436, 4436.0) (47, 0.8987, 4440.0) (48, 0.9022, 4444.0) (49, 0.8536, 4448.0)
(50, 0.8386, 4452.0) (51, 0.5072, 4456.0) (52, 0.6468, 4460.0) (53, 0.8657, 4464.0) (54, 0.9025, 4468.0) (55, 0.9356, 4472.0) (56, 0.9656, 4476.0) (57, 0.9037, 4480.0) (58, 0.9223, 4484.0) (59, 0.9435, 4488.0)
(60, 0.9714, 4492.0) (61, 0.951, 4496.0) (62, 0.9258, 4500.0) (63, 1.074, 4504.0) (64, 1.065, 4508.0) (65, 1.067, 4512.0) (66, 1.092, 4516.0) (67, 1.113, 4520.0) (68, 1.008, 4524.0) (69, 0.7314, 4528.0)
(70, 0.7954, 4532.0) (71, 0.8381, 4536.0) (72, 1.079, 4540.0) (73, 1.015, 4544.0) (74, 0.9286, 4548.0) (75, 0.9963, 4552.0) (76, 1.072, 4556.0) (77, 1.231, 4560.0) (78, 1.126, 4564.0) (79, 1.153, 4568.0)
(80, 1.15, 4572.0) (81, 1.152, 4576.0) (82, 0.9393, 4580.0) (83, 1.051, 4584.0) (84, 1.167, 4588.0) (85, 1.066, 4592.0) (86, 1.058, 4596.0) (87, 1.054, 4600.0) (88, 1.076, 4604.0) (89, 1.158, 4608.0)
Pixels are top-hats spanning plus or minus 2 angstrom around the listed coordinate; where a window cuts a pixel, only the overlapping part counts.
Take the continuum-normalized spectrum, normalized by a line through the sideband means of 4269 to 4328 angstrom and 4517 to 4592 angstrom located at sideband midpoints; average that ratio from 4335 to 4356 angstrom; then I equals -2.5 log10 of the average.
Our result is -0.12 mag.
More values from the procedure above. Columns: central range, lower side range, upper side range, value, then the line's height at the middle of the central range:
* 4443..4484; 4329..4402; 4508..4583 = 0.06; 0.879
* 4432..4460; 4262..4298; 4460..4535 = 0.09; 0.836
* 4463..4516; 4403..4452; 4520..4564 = -0.11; 0.876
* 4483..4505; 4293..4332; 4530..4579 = -0.05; 0.915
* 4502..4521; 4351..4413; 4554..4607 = -0.13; 0.958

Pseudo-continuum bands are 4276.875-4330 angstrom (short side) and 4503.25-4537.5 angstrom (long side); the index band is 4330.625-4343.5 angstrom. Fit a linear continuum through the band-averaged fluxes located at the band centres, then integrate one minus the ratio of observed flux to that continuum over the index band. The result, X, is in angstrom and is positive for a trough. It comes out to -1.7 angstrom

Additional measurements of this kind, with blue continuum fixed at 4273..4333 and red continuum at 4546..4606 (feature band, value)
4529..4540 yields 1.5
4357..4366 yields -2.8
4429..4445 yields 0.0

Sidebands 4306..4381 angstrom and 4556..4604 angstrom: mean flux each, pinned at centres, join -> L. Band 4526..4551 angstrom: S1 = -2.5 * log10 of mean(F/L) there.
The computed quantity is 0.14 mag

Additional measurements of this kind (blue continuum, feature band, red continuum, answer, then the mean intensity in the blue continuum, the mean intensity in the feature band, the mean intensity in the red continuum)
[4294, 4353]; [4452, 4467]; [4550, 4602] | 0.204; 0.581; 0.711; 1.09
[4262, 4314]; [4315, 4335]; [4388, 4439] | -0.212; 0.463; 0.654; 0.716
